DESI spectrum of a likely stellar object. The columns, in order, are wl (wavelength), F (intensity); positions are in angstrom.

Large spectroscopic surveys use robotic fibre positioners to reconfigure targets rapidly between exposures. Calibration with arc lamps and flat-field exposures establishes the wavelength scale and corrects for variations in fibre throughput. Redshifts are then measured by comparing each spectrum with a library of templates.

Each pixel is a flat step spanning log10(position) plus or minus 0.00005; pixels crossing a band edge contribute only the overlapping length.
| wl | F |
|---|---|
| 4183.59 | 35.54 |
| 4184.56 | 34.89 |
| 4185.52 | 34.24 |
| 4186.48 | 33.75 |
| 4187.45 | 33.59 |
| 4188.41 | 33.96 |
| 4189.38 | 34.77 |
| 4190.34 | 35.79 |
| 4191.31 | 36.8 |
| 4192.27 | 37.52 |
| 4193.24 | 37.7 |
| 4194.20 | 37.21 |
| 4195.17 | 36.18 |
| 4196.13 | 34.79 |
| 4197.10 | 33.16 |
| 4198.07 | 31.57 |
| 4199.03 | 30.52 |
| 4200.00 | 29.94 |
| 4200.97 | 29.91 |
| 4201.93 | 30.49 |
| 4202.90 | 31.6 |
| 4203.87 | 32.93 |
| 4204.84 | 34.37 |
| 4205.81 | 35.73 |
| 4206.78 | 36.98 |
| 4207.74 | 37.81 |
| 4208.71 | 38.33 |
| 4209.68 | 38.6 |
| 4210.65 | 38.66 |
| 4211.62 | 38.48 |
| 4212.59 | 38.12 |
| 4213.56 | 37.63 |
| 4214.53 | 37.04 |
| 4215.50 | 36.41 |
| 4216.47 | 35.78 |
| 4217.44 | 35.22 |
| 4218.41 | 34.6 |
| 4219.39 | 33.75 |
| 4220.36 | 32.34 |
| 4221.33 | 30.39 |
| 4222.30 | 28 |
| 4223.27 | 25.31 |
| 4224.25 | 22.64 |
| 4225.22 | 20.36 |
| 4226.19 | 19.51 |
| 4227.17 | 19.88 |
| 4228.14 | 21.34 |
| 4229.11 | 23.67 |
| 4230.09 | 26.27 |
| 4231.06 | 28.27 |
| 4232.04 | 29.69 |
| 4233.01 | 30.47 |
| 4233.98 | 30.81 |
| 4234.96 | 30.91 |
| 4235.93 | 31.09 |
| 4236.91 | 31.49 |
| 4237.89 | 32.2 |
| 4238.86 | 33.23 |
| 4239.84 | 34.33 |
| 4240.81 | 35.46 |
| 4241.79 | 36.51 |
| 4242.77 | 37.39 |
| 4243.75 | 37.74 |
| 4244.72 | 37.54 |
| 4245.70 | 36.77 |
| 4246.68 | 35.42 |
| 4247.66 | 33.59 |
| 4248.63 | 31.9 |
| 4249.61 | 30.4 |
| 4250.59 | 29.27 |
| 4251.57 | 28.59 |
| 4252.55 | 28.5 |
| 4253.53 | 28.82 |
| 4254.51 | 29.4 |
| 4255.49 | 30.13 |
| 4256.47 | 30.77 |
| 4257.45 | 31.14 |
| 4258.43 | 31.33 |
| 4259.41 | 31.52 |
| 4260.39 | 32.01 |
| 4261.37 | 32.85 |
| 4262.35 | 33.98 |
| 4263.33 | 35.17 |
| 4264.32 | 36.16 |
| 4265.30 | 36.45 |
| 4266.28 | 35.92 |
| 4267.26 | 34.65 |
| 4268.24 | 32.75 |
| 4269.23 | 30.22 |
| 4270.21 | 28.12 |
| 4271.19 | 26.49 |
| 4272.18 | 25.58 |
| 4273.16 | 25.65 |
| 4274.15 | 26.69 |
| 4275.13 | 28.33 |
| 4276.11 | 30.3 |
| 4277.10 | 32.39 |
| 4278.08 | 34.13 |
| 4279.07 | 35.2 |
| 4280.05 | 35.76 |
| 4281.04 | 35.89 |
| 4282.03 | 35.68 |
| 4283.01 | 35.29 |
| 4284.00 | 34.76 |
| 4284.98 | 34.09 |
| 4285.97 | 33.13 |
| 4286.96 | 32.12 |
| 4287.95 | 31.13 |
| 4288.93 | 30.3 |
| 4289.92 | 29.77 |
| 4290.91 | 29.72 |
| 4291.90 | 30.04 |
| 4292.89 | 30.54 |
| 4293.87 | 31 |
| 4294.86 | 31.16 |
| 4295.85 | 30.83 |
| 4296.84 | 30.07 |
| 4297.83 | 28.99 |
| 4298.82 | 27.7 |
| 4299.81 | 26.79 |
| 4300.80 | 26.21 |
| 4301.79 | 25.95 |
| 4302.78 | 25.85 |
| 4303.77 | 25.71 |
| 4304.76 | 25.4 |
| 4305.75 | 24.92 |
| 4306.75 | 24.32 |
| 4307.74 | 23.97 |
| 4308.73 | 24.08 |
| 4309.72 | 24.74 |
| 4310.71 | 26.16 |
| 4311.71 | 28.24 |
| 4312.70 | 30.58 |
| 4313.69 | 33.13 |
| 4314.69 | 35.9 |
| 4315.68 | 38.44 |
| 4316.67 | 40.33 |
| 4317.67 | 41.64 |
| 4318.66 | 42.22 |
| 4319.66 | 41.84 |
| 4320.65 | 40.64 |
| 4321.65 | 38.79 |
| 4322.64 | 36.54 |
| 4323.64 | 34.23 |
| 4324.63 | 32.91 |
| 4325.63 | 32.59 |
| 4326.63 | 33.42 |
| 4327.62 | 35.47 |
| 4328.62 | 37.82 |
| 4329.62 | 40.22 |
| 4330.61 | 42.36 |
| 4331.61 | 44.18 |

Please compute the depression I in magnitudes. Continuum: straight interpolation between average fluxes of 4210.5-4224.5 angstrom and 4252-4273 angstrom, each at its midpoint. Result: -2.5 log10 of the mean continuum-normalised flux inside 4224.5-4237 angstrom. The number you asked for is 0.249 mag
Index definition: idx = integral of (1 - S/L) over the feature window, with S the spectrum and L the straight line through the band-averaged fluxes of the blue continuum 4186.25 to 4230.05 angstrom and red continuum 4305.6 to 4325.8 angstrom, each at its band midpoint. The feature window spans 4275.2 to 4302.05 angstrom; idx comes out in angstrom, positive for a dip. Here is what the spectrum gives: 1.4 angstrom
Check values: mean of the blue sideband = 32.7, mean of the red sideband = 33.3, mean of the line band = 31.4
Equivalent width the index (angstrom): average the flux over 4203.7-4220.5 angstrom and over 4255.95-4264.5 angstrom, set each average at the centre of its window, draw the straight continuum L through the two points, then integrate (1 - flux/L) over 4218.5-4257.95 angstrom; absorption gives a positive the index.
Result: 4.7 angstrom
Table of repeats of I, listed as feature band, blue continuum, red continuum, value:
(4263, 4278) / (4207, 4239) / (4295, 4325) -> 0.01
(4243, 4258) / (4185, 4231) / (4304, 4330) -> 0.03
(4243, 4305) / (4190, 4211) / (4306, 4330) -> 0.10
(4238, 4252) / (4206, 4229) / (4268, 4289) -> -0.08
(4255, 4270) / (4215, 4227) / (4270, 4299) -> -0.08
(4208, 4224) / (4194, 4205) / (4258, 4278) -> -0.08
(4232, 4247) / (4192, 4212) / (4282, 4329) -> -0.01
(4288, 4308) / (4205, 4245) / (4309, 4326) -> 0.22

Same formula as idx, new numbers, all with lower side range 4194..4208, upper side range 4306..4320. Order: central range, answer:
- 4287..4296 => 0.5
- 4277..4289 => -0.5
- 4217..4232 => 2.9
